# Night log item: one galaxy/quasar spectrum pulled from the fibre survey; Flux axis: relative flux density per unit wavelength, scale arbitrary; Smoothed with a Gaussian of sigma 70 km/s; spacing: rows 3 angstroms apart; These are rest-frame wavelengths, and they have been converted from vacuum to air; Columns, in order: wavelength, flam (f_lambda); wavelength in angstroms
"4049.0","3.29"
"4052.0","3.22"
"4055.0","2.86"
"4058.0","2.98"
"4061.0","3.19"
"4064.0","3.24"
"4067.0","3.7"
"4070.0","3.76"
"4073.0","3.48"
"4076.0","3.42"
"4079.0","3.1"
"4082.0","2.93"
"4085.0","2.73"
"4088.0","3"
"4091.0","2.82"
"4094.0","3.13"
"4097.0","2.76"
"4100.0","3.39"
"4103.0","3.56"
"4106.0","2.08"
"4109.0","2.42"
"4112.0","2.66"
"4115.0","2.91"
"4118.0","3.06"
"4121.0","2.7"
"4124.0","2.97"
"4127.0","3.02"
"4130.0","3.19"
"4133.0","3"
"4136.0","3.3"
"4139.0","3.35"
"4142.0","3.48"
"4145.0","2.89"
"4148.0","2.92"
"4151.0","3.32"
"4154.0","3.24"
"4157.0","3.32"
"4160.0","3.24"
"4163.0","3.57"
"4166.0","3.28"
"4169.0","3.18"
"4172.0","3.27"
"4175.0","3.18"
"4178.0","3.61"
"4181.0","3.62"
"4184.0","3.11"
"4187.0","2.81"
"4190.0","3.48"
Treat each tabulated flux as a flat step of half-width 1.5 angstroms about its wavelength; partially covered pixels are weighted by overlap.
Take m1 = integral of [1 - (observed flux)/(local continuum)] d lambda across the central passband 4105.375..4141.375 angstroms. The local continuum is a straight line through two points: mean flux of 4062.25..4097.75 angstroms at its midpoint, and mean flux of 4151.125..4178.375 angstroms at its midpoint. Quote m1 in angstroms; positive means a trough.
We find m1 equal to 3.6 angstroms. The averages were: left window 3.18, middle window 2.92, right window 3.31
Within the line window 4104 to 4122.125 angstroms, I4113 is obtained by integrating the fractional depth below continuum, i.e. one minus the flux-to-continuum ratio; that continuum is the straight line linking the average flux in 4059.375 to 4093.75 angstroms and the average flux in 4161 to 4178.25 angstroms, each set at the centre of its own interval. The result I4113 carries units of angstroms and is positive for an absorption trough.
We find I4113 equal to 3.3 angstroms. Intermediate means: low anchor 3.21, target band 2.66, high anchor 3.33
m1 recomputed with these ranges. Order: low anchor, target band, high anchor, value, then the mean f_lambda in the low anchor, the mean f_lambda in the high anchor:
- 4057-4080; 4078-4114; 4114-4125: 2.8 angstroms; 3.37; 2.91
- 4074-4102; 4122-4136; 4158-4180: 0.6 angstroms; 3.05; 3.34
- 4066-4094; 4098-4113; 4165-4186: 1.9 angstroms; 3.2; 3.31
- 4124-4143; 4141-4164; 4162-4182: 0.4 angstroms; 3.2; 3.38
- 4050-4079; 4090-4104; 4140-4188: 0.7 angstroms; 3.31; 3.26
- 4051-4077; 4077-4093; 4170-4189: 1.8 angstroms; 3.32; 3.27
